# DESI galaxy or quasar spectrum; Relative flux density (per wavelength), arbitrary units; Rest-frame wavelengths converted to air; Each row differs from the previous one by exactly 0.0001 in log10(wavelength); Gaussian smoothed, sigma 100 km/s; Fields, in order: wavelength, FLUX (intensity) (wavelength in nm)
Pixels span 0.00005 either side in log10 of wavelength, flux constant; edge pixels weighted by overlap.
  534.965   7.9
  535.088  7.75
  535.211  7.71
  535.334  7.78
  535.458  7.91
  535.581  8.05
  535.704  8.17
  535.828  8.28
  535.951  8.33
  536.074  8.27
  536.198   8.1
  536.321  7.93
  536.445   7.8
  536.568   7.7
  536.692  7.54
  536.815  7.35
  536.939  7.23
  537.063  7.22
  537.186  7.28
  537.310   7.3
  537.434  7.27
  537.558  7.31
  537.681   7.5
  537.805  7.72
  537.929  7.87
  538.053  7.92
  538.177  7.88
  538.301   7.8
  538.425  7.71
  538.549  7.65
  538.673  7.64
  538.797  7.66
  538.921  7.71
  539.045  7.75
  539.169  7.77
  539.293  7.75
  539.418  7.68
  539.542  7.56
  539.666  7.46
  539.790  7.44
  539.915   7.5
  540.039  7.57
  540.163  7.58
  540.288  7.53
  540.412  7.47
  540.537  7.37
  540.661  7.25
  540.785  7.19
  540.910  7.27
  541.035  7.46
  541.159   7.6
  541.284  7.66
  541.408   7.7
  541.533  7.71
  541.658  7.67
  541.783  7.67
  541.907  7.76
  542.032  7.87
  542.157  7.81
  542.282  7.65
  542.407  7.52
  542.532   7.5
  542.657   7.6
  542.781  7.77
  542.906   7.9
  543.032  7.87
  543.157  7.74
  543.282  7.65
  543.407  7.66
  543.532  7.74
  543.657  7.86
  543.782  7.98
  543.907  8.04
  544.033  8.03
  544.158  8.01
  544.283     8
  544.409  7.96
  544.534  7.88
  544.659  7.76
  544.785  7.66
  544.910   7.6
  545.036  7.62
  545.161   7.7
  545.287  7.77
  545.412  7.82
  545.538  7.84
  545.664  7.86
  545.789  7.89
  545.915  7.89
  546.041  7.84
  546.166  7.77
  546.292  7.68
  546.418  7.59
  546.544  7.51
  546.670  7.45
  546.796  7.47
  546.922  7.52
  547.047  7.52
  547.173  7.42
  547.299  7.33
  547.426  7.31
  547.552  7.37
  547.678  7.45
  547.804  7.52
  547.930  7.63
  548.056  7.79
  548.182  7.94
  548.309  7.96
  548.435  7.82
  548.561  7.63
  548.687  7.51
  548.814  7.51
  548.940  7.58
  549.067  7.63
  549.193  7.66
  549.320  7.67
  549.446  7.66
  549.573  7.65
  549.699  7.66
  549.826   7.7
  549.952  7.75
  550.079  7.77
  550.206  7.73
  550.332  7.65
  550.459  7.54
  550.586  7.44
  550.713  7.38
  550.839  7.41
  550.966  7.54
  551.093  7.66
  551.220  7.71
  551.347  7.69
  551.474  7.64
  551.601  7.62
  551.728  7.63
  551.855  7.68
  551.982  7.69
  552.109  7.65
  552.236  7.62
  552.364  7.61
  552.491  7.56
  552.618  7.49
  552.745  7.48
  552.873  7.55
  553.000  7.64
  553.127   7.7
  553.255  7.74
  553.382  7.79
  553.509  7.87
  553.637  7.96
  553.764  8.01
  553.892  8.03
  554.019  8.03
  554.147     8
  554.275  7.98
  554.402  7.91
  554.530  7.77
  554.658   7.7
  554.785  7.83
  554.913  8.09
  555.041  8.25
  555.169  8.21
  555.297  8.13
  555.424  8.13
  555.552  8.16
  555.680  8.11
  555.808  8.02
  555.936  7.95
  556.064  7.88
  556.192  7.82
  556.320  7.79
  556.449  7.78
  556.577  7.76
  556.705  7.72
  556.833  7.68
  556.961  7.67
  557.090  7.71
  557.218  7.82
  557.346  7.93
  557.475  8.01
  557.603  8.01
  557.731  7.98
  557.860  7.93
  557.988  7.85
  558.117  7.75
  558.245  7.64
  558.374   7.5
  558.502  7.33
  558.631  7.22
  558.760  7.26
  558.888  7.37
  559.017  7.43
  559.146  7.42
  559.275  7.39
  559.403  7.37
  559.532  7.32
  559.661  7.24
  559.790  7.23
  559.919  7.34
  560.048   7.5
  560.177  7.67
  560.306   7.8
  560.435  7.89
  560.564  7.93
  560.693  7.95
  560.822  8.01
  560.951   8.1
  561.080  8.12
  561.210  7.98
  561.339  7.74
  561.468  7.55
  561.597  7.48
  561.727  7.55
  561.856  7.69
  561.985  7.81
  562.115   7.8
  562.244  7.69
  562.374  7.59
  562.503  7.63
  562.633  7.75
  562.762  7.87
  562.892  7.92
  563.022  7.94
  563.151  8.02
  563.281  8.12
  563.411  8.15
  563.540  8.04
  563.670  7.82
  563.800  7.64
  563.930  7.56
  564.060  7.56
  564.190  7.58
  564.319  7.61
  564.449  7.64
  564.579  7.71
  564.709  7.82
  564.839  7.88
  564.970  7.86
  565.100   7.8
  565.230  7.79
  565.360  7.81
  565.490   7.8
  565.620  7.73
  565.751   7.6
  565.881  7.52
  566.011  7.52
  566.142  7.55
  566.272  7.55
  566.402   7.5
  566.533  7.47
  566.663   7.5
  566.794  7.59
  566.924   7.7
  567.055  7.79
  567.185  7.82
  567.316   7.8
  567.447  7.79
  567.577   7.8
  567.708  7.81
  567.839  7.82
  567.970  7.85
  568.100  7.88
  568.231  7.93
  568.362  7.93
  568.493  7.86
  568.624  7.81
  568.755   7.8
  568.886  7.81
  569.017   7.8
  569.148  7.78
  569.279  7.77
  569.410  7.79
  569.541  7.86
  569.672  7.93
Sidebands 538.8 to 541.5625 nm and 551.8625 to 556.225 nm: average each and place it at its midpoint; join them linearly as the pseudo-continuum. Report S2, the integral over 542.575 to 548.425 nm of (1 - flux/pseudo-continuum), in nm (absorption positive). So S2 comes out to -0.04 nm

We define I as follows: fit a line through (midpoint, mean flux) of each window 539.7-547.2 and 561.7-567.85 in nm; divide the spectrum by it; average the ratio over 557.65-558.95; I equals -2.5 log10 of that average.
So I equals 0.02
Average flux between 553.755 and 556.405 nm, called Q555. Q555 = 7.99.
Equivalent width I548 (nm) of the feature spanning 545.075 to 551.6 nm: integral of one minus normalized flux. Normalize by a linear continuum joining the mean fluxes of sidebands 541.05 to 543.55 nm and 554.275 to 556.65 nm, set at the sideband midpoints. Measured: 0.15 nm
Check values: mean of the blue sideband 7.7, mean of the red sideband 7.96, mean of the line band 7.64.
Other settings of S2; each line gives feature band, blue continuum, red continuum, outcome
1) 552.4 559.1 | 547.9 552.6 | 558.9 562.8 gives -0.13 nm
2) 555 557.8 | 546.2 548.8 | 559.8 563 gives -0.09 nm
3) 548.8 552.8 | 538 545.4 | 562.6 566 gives 0.06 nm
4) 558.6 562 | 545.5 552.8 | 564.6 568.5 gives 0.04 nm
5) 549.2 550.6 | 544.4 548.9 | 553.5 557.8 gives 0.02 nm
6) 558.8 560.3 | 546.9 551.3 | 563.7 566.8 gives 0.05 nm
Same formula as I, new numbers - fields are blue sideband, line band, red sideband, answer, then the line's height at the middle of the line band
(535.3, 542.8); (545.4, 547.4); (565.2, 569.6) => 0.01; 7.68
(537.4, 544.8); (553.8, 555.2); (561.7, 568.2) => -0.04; 7.71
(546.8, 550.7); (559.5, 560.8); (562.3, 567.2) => 0.01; 7.69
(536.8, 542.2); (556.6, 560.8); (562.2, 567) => 0.01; 7.69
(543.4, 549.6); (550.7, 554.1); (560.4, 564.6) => 0.01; 7.74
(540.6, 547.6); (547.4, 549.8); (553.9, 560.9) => 0.01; 7.71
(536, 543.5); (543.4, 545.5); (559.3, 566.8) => -0.03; 7.64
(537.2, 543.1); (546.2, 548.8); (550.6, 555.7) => 0.02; 7.71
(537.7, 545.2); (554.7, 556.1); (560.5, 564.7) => -0.04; 7.76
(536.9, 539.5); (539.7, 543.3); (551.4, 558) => 0.01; 7.65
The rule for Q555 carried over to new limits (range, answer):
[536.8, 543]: 7.58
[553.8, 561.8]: 7.77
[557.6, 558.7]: 7.67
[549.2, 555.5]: 7.75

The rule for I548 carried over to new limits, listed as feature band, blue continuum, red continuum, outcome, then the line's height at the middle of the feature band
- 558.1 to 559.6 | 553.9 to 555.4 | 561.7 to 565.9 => 0.09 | 7.89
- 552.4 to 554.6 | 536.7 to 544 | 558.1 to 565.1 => -0.04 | 7.66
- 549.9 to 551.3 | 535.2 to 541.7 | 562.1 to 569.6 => 0.02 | 7.7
